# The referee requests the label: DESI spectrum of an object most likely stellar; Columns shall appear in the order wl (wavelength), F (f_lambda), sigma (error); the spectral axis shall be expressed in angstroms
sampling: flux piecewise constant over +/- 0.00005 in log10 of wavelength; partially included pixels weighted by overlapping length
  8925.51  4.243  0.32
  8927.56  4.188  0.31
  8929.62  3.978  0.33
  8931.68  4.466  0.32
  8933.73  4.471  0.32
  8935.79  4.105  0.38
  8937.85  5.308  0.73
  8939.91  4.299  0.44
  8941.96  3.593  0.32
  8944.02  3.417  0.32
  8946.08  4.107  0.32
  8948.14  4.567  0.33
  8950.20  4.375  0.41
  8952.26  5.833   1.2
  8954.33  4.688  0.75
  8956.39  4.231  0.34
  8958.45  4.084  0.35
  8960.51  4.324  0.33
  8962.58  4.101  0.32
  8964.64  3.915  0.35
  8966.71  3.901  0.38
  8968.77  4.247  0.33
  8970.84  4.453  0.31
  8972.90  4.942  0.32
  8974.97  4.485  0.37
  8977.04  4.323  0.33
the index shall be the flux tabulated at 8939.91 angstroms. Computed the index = 4.299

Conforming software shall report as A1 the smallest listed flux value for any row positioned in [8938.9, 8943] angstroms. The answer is 3.593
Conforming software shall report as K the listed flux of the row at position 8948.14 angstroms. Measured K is 4.567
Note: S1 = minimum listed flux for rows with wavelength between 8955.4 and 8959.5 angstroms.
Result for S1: 4.084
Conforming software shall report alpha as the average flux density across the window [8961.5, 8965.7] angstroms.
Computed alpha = 4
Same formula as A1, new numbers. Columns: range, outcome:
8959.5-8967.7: 3.901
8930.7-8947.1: 3.417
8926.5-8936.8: 3.978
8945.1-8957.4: 4.107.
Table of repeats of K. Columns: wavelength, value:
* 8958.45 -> 4.084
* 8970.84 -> 4.453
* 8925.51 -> 4.243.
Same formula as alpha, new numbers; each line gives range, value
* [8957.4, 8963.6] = 4.17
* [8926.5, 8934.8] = 4.28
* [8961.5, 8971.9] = 4.13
